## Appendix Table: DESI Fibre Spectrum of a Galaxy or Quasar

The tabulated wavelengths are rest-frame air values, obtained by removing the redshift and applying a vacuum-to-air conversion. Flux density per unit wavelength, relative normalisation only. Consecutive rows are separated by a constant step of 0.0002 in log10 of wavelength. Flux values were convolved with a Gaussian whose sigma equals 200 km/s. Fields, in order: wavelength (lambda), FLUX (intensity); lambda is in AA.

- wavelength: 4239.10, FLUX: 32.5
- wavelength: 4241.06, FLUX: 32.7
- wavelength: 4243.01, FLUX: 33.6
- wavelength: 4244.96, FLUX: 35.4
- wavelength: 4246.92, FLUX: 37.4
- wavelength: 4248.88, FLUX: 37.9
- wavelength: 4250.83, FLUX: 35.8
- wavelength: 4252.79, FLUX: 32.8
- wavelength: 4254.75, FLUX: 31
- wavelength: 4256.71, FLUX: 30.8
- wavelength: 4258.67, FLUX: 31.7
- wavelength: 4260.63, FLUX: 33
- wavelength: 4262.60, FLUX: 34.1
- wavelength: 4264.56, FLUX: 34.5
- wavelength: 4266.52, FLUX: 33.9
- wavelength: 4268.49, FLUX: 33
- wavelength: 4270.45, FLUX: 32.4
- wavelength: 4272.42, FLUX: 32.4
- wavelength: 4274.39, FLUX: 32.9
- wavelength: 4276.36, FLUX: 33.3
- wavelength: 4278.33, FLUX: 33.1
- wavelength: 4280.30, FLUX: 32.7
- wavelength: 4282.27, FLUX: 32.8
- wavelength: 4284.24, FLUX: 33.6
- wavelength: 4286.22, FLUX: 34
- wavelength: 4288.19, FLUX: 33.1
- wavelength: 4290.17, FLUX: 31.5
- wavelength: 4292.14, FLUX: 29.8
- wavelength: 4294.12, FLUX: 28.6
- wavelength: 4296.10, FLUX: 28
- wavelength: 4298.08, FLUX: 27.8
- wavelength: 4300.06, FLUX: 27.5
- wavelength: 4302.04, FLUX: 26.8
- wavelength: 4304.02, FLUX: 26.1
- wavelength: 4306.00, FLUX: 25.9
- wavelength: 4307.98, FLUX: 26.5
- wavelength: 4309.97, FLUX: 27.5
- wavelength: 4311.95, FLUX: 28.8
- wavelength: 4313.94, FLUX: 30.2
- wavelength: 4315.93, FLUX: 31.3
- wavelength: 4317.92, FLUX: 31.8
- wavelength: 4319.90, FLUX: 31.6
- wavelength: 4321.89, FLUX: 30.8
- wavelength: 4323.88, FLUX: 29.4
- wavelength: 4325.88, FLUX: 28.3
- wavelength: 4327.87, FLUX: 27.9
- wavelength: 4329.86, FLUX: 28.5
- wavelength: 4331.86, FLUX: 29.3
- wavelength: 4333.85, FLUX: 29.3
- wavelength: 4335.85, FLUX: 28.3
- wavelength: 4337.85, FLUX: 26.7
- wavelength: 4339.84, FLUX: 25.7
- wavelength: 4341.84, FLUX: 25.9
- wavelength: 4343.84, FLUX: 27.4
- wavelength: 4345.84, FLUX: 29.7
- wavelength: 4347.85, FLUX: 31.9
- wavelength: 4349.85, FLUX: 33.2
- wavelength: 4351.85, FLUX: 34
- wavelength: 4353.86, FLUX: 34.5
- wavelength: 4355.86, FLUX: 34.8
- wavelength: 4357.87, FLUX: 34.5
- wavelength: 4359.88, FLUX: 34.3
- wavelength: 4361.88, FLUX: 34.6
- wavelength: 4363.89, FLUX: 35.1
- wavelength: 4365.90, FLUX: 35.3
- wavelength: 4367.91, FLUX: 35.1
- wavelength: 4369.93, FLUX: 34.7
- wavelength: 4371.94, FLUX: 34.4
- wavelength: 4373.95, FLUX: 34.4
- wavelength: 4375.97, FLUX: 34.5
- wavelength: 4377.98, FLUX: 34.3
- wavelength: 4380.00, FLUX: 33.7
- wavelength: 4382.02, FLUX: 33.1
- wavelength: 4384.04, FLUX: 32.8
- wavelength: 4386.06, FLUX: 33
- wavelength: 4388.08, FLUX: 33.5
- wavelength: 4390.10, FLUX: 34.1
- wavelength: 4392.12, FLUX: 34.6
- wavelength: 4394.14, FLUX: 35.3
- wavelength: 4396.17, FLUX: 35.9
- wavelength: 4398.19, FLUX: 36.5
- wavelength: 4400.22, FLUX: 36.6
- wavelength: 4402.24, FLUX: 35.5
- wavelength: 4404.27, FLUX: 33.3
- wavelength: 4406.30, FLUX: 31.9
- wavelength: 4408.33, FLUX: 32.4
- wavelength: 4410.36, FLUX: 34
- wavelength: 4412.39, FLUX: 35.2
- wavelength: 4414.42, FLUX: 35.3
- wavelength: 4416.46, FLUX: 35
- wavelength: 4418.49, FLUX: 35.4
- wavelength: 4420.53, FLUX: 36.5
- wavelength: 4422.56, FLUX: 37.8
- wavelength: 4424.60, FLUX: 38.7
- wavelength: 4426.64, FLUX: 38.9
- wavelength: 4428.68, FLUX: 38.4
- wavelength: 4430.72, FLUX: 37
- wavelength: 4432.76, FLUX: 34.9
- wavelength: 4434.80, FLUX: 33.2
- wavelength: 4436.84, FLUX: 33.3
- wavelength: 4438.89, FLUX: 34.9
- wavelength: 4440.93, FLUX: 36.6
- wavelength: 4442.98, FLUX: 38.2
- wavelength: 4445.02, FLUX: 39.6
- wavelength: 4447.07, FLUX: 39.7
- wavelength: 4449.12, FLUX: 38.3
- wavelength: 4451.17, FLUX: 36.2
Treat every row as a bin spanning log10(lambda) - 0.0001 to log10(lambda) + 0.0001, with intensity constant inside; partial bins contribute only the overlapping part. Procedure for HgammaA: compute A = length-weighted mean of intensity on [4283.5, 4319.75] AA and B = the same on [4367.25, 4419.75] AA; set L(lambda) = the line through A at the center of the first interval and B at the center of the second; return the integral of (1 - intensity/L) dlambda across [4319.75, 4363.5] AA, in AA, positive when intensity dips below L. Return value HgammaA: 1.5 AA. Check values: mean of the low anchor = 29.4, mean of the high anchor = 34.4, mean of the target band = 30.5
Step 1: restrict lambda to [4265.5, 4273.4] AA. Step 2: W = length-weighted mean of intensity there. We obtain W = 32.9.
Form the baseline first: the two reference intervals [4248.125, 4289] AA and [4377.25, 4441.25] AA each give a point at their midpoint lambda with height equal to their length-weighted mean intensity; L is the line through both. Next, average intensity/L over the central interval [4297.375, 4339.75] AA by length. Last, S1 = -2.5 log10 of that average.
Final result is 0.187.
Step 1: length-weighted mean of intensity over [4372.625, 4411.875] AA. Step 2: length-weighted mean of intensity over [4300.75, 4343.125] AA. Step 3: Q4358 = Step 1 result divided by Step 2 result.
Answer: 1.20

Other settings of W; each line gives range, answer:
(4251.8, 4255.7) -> 31.9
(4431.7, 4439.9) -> 34.1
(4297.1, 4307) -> 26.8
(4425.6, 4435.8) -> 36.5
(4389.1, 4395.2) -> 34.7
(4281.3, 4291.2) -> 33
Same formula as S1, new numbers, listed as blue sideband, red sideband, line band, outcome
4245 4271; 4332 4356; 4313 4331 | 0.034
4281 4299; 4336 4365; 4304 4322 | 0.076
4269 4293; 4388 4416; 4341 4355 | 0.091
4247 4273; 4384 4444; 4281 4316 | 0.156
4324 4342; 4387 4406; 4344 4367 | -0.107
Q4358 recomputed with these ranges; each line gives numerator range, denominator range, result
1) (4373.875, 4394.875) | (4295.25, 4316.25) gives 1.22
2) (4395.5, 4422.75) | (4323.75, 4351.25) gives 1.22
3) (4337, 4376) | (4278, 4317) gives 1.09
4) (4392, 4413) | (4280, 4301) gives 1.13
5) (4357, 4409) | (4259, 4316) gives 1.11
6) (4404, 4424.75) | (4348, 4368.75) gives 1.01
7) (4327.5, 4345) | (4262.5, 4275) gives 0.83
